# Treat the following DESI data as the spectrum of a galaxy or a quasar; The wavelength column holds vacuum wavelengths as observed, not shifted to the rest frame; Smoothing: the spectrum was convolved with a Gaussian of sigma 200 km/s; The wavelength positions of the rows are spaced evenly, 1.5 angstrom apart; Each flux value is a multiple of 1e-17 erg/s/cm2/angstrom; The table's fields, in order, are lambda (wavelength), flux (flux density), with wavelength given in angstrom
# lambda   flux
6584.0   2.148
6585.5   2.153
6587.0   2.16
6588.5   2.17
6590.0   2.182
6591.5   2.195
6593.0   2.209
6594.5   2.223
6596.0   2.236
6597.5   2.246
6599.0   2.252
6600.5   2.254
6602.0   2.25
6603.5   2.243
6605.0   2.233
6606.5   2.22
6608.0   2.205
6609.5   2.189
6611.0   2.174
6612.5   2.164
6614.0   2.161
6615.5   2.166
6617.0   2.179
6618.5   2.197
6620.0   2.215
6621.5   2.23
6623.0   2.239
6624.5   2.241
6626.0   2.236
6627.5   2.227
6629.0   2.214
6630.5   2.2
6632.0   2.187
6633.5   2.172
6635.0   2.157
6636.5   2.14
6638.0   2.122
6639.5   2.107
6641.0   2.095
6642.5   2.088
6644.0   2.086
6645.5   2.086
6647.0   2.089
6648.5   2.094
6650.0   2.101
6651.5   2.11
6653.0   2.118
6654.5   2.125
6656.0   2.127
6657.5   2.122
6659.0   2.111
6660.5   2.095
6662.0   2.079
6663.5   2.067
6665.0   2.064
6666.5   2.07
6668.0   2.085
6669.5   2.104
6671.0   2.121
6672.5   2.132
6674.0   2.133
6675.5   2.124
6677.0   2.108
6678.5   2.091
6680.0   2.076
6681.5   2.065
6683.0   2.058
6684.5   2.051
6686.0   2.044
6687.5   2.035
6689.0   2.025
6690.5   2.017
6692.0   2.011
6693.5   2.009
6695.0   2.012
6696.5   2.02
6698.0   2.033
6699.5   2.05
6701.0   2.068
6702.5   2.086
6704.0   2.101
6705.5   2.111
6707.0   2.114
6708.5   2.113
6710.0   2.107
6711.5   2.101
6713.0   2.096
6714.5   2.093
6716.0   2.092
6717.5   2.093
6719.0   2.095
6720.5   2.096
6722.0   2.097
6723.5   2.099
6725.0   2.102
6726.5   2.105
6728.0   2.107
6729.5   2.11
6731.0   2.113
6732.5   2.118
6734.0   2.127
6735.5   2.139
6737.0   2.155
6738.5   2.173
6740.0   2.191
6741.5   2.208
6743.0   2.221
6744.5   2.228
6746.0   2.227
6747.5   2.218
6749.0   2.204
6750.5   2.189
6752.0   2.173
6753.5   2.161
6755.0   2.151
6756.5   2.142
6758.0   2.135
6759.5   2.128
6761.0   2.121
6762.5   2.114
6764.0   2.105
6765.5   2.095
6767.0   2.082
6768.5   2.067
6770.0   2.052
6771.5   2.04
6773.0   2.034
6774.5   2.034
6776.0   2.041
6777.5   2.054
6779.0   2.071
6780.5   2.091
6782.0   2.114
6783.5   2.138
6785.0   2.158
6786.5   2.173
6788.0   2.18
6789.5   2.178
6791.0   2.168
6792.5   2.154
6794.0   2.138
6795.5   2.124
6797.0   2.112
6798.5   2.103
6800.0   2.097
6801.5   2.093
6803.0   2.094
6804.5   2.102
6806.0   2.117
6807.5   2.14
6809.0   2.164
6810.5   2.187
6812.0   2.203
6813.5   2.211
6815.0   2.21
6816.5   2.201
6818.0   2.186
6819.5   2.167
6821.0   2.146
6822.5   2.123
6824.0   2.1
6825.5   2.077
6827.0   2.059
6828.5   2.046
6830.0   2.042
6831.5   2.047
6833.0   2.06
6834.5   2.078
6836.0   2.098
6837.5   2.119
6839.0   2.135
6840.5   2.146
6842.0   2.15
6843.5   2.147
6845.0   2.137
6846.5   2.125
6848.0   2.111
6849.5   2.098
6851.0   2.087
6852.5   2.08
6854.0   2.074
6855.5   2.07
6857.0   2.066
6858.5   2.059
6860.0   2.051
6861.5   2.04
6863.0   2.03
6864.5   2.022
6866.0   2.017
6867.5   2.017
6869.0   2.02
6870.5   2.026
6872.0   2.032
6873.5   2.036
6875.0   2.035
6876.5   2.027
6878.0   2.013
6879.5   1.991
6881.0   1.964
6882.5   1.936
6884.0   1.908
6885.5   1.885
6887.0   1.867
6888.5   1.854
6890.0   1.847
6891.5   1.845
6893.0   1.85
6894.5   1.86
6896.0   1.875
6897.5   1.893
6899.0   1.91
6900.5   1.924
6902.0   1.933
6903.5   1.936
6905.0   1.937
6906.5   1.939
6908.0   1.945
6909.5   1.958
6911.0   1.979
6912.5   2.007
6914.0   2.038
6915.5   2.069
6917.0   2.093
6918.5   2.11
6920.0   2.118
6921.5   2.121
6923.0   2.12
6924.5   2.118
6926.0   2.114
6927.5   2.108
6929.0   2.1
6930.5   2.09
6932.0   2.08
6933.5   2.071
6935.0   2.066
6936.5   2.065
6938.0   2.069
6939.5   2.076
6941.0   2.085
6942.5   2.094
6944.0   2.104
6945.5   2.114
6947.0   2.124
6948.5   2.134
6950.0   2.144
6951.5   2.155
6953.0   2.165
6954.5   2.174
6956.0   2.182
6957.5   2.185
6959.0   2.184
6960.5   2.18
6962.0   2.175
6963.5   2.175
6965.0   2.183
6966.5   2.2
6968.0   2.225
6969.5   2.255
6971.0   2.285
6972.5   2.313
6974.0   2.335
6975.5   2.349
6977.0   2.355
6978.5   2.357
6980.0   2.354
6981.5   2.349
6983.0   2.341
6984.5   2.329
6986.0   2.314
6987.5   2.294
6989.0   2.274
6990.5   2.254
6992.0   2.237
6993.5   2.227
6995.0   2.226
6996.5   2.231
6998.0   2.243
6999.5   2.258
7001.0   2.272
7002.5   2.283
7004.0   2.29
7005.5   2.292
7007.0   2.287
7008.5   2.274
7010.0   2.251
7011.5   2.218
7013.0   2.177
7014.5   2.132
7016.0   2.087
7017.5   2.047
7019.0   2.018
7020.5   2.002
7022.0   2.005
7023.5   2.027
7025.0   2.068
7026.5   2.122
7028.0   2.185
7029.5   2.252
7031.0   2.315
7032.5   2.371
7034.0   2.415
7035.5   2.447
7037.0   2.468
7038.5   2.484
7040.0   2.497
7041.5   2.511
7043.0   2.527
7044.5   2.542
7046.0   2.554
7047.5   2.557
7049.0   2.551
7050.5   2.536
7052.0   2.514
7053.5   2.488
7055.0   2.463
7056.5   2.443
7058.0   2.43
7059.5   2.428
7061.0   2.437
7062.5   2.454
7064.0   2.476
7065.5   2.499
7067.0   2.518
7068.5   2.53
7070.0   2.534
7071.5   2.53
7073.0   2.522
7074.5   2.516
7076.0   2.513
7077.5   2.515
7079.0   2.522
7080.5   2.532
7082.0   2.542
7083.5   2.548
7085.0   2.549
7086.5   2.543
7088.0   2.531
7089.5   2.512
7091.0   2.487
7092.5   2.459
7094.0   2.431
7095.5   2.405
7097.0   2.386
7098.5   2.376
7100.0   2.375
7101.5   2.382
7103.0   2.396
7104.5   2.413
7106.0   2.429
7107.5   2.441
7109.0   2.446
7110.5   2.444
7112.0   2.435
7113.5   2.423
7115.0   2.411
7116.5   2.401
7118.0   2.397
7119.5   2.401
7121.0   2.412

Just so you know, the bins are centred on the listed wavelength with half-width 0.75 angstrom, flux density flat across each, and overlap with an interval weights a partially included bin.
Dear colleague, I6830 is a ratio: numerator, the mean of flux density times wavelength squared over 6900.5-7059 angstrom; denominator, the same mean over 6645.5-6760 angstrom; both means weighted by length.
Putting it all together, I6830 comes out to 1.14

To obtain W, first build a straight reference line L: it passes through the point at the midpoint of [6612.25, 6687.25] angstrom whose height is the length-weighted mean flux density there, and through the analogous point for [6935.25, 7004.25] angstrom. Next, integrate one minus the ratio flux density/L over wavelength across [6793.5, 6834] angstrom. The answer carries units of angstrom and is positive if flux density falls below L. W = 1.0 angstrom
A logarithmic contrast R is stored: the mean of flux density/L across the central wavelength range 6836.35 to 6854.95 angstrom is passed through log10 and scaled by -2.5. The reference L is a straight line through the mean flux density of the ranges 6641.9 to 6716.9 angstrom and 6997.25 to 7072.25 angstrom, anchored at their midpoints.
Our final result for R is 0.04 mag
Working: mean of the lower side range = 2.08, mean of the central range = 2.12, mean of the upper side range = 2.35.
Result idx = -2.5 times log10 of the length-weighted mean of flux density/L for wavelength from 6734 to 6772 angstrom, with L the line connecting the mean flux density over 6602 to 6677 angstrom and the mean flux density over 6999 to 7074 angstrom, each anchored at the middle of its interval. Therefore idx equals 0.03 mag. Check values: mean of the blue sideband 2.15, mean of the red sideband 2.35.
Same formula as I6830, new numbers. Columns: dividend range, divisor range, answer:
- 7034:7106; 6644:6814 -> 1.30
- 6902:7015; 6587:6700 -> 1.12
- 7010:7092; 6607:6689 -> 1.27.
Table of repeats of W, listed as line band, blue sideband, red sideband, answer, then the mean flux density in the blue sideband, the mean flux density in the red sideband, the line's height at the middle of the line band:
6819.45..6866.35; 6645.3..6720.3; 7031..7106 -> 3.3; 2.08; 2.48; 2.25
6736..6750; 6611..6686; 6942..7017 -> -0.3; 2.13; 2.23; 2.16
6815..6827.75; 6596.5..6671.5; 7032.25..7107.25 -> 0.9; 2.16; 2.48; 2.3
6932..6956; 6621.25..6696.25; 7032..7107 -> 2.6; 2.11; 2.48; 2.37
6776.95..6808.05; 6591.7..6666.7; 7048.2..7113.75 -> 2.1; 2.17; 2.48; 2.28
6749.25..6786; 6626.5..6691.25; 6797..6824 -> 0.5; 2.11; 2.15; 2.14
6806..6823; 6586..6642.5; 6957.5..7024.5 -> 0.3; 2.2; 2.23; 2.21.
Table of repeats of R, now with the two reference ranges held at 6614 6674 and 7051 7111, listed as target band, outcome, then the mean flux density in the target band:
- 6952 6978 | 0.07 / 2.23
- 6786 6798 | 0.05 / 2.15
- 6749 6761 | 0.03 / 2.16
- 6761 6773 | 0.08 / 2.08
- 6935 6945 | 0.14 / 2.08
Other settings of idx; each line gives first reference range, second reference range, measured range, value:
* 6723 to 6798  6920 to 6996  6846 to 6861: 0.04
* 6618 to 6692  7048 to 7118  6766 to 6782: 0.08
